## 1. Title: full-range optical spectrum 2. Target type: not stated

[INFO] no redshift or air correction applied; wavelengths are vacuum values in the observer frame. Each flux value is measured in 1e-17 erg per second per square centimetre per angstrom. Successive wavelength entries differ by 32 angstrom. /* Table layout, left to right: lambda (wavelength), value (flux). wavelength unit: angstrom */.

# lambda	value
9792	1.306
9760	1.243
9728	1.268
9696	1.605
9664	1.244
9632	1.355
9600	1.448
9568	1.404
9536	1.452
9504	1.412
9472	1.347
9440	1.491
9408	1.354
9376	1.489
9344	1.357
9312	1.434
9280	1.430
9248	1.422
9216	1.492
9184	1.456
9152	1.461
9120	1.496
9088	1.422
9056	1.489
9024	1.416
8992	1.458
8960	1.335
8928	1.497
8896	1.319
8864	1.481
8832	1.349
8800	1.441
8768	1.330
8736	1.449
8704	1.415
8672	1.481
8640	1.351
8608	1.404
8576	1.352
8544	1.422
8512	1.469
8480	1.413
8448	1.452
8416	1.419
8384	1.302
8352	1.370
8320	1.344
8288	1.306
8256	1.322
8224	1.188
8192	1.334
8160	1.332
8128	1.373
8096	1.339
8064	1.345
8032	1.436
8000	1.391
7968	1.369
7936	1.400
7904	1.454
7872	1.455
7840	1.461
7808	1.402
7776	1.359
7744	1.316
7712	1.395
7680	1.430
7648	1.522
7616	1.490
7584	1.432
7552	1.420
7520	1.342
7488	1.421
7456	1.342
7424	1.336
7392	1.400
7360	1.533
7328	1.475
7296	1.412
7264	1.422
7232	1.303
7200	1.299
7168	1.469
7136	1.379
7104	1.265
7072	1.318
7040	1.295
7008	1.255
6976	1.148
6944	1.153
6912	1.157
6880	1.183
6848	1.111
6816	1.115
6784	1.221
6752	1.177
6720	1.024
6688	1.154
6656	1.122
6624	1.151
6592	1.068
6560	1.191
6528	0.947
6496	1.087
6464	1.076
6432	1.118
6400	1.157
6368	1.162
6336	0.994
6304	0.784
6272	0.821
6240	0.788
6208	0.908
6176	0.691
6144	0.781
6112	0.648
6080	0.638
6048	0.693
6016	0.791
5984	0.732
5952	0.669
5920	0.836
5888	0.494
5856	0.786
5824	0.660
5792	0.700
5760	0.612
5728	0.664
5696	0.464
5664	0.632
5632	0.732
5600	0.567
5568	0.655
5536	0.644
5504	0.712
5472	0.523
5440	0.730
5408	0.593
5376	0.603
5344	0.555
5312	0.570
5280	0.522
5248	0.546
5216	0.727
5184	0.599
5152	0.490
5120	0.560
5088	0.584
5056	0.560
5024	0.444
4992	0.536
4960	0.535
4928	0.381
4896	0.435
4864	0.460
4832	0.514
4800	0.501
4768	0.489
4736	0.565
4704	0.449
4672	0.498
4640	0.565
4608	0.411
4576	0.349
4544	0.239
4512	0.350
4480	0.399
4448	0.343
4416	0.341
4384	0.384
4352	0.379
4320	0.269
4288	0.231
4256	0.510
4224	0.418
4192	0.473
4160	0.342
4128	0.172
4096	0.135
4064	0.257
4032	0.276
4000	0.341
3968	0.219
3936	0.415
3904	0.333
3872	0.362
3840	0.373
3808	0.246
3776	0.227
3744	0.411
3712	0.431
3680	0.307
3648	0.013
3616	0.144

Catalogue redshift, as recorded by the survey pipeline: 0.59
